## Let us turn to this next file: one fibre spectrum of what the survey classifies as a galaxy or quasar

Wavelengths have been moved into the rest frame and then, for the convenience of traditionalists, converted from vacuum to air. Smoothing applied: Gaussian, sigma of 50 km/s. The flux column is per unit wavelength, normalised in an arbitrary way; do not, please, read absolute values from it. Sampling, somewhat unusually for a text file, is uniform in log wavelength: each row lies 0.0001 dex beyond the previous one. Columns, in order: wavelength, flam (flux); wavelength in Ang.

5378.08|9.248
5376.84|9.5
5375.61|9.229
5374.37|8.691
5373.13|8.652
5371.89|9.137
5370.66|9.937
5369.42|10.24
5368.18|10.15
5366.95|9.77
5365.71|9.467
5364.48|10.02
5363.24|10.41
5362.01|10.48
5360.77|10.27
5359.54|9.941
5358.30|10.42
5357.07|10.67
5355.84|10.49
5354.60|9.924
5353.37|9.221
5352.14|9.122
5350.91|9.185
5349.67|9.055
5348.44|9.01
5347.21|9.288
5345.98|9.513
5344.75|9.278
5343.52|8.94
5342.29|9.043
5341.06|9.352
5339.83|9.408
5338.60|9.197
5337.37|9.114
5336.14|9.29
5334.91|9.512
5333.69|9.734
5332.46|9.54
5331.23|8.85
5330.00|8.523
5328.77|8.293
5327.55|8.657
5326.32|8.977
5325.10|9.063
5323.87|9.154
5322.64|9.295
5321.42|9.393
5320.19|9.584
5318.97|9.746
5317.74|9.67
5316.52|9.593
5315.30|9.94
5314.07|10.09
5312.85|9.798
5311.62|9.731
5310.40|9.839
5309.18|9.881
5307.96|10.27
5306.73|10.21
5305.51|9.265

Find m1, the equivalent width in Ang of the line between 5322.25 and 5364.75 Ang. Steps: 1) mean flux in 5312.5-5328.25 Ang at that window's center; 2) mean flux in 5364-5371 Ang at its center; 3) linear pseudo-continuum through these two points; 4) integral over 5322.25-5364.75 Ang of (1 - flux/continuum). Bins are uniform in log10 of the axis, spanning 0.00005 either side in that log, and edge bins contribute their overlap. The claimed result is 1.1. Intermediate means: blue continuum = 9.45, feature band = 9.43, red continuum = 9.93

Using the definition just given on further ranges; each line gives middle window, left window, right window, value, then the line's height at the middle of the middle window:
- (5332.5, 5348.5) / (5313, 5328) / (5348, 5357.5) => 0.4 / 9.53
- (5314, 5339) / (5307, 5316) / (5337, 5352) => 0.8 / 9.6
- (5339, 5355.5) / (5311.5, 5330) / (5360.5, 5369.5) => 0.9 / 9.79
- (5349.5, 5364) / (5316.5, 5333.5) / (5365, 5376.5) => -0.9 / 9.39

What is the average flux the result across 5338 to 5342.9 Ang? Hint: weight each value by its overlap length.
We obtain 9.25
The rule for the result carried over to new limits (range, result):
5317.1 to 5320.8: 9.68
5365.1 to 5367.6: 9.63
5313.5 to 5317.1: 9.87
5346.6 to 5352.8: 9.13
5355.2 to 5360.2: 10.4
